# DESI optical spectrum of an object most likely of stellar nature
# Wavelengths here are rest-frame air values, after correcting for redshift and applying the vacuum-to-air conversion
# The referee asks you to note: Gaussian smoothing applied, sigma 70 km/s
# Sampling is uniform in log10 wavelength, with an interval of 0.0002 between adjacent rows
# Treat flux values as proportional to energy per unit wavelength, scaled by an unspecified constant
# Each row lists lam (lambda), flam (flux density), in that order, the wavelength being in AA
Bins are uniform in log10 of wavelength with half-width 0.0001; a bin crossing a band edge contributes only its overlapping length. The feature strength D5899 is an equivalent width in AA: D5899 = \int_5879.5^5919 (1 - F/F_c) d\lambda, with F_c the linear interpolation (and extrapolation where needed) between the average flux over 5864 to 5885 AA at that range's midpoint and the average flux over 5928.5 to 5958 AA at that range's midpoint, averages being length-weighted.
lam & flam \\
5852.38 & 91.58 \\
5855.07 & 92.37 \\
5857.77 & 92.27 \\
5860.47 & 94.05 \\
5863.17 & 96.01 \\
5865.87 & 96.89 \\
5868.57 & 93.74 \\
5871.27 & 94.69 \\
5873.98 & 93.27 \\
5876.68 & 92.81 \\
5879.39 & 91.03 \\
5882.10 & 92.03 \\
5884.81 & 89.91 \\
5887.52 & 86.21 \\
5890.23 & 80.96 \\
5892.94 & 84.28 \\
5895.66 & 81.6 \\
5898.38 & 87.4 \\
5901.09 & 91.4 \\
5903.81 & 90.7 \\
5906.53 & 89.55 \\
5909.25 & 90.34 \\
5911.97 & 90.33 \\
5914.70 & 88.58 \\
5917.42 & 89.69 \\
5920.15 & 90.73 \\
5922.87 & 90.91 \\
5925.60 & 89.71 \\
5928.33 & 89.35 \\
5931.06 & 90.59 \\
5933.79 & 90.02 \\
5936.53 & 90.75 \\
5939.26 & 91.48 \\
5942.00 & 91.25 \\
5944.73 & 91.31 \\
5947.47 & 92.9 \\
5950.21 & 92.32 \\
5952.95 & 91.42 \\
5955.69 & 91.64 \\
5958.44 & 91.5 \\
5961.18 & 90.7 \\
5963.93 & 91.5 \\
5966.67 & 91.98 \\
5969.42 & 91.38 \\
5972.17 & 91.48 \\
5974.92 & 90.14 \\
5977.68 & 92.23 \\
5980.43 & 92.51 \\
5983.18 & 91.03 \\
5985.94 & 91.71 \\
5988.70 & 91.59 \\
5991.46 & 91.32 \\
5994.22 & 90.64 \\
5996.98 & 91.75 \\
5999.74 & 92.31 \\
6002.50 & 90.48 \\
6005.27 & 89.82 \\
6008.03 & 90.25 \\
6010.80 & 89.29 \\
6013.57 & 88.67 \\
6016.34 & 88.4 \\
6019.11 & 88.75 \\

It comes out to 1.87 AA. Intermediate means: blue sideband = 93.3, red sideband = 91.3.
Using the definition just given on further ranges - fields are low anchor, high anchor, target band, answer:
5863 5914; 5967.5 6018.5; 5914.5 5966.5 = -0.3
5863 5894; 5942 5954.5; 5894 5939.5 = 1.0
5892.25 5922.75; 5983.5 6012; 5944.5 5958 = -0.3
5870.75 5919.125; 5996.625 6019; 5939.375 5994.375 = -1.2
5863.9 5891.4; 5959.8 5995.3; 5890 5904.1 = 0.8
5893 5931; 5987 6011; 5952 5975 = -0.3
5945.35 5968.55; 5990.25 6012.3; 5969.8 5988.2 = -0.1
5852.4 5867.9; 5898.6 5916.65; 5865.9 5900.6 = 1.0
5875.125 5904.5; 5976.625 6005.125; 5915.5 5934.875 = -0.2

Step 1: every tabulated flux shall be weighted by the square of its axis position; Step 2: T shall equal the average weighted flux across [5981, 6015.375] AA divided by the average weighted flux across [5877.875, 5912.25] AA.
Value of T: 1.07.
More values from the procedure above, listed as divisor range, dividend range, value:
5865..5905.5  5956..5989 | 1.05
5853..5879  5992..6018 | 1.01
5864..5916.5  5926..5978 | 1.04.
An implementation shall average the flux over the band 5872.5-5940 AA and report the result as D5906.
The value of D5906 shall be 89.3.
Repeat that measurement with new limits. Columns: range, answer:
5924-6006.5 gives 91.2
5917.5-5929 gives 90.2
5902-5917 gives 89.9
